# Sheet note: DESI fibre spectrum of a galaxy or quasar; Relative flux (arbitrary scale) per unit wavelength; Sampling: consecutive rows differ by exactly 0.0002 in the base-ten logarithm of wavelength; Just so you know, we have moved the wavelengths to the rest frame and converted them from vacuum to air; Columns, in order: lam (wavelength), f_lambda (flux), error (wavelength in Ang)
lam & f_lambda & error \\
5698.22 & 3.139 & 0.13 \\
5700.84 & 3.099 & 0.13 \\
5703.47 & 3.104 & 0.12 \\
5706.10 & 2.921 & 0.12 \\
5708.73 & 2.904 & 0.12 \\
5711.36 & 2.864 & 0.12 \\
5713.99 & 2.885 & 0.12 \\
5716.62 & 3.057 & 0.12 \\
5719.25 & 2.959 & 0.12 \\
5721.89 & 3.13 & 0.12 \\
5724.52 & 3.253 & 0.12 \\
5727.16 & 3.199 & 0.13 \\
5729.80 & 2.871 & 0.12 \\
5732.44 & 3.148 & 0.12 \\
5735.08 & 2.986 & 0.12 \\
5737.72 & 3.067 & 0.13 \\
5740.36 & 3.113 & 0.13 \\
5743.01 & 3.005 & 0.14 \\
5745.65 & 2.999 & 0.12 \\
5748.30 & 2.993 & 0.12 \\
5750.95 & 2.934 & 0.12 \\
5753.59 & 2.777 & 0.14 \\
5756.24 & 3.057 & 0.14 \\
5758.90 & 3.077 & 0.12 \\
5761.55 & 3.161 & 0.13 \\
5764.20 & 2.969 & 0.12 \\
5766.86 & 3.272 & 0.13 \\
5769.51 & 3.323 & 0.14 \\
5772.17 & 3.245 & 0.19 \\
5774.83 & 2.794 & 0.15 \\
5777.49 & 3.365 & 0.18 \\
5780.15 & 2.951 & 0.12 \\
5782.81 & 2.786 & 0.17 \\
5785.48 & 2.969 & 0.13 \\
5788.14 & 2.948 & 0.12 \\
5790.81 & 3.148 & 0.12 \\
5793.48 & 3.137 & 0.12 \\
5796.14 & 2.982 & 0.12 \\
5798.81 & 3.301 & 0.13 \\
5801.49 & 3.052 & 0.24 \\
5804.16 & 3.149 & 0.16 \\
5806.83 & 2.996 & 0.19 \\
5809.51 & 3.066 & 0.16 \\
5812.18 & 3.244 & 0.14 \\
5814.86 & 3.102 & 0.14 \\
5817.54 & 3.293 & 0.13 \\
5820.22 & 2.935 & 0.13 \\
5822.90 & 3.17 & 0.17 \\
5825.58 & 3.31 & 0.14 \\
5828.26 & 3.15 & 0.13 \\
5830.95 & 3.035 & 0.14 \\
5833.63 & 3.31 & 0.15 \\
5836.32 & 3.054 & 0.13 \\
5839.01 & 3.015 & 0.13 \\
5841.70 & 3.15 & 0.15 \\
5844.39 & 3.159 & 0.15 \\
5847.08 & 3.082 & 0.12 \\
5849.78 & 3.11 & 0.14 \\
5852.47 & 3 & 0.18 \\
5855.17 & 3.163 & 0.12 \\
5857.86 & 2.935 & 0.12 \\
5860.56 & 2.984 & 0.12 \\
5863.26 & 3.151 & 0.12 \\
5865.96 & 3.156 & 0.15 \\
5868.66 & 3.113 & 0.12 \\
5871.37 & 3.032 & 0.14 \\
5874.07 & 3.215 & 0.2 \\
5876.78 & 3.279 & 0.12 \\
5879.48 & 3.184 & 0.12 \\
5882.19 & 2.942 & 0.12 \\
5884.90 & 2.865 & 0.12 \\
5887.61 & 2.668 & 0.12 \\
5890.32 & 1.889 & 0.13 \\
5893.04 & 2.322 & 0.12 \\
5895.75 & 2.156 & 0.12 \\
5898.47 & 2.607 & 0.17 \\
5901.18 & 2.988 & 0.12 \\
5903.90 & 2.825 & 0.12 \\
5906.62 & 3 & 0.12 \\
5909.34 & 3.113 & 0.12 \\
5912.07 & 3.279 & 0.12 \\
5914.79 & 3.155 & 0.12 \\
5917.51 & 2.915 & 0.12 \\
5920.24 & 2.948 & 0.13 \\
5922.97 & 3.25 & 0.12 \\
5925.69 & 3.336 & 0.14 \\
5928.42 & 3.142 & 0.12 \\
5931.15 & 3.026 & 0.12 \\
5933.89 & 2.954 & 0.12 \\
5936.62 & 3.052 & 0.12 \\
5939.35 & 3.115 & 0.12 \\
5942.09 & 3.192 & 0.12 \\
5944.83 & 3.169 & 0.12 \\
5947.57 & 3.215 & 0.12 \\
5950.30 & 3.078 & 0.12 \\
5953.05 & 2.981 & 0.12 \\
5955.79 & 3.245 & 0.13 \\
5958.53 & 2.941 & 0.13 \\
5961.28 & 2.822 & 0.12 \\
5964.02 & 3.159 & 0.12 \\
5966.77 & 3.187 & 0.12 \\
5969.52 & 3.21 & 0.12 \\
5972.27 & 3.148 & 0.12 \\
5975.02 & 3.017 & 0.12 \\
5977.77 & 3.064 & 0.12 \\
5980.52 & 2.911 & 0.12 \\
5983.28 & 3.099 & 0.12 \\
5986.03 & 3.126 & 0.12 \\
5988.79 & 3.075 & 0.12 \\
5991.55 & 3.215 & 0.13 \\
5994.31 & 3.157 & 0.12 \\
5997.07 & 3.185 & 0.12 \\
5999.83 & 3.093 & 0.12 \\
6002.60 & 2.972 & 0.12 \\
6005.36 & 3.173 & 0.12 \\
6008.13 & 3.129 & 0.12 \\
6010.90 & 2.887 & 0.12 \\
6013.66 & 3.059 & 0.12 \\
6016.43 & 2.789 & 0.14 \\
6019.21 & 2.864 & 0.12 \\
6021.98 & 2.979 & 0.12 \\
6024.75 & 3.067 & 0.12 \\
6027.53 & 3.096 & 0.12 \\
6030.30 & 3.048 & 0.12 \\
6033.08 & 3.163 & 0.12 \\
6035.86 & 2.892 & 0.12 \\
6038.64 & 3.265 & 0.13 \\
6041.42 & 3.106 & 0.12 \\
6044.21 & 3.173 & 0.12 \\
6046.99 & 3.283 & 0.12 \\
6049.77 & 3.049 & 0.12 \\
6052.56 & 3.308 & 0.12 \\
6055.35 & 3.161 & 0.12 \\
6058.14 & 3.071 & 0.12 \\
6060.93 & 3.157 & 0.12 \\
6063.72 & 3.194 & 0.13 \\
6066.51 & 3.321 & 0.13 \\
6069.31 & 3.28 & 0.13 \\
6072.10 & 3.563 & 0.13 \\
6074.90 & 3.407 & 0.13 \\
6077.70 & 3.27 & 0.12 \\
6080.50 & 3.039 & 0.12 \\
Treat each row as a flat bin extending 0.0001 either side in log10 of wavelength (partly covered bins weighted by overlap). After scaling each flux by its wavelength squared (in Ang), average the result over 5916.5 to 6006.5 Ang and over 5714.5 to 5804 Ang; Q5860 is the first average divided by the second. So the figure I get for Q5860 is 1.08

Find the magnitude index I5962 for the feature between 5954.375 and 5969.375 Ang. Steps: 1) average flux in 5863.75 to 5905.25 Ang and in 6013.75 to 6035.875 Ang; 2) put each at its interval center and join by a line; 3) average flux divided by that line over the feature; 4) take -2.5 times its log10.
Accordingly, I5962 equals -0.06 mag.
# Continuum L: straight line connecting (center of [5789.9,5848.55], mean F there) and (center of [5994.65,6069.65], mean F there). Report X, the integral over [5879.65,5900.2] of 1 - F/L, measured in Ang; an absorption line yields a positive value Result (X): 3.8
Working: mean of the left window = 3.13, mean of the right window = 3.1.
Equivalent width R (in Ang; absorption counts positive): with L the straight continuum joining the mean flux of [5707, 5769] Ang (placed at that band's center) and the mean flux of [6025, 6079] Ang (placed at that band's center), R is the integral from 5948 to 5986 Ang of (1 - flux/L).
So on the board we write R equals 1.0 Ang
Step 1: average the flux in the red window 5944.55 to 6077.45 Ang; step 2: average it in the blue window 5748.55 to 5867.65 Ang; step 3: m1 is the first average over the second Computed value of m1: 1.01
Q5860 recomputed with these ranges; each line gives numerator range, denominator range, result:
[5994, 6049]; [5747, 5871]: 1.07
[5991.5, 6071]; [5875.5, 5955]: 1.09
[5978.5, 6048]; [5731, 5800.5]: 1.09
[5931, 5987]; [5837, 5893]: 1.07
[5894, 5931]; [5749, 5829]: 1.00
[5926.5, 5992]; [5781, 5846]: 1.05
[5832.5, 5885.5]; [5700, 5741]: 1.07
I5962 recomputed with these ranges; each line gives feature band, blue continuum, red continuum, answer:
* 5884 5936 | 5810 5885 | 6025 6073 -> 0.10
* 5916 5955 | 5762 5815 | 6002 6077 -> 0.00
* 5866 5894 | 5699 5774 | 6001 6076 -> 0.08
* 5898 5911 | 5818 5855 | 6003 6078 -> 0.07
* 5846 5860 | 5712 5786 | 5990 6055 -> 0.00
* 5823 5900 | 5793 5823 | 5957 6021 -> 0.05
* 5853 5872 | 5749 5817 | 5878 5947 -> -0.03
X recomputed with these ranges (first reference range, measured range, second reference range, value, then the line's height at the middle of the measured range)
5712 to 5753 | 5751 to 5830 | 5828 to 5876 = -0.6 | 3.07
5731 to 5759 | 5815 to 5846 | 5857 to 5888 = -1.0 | 3.04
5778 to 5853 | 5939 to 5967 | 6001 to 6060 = -0.1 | 3.08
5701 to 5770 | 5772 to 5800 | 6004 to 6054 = 0.0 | 3.04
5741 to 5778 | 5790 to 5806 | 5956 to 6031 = -0.3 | 3.06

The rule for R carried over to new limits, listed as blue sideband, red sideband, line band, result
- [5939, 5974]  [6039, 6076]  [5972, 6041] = 2.5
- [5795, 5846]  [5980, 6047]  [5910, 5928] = -0.3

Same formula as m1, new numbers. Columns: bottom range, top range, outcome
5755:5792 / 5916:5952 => 1.01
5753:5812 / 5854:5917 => 0.95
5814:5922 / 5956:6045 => 1.02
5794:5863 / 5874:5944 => 0.94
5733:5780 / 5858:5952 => 0.97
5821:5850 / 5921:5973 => 0.99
